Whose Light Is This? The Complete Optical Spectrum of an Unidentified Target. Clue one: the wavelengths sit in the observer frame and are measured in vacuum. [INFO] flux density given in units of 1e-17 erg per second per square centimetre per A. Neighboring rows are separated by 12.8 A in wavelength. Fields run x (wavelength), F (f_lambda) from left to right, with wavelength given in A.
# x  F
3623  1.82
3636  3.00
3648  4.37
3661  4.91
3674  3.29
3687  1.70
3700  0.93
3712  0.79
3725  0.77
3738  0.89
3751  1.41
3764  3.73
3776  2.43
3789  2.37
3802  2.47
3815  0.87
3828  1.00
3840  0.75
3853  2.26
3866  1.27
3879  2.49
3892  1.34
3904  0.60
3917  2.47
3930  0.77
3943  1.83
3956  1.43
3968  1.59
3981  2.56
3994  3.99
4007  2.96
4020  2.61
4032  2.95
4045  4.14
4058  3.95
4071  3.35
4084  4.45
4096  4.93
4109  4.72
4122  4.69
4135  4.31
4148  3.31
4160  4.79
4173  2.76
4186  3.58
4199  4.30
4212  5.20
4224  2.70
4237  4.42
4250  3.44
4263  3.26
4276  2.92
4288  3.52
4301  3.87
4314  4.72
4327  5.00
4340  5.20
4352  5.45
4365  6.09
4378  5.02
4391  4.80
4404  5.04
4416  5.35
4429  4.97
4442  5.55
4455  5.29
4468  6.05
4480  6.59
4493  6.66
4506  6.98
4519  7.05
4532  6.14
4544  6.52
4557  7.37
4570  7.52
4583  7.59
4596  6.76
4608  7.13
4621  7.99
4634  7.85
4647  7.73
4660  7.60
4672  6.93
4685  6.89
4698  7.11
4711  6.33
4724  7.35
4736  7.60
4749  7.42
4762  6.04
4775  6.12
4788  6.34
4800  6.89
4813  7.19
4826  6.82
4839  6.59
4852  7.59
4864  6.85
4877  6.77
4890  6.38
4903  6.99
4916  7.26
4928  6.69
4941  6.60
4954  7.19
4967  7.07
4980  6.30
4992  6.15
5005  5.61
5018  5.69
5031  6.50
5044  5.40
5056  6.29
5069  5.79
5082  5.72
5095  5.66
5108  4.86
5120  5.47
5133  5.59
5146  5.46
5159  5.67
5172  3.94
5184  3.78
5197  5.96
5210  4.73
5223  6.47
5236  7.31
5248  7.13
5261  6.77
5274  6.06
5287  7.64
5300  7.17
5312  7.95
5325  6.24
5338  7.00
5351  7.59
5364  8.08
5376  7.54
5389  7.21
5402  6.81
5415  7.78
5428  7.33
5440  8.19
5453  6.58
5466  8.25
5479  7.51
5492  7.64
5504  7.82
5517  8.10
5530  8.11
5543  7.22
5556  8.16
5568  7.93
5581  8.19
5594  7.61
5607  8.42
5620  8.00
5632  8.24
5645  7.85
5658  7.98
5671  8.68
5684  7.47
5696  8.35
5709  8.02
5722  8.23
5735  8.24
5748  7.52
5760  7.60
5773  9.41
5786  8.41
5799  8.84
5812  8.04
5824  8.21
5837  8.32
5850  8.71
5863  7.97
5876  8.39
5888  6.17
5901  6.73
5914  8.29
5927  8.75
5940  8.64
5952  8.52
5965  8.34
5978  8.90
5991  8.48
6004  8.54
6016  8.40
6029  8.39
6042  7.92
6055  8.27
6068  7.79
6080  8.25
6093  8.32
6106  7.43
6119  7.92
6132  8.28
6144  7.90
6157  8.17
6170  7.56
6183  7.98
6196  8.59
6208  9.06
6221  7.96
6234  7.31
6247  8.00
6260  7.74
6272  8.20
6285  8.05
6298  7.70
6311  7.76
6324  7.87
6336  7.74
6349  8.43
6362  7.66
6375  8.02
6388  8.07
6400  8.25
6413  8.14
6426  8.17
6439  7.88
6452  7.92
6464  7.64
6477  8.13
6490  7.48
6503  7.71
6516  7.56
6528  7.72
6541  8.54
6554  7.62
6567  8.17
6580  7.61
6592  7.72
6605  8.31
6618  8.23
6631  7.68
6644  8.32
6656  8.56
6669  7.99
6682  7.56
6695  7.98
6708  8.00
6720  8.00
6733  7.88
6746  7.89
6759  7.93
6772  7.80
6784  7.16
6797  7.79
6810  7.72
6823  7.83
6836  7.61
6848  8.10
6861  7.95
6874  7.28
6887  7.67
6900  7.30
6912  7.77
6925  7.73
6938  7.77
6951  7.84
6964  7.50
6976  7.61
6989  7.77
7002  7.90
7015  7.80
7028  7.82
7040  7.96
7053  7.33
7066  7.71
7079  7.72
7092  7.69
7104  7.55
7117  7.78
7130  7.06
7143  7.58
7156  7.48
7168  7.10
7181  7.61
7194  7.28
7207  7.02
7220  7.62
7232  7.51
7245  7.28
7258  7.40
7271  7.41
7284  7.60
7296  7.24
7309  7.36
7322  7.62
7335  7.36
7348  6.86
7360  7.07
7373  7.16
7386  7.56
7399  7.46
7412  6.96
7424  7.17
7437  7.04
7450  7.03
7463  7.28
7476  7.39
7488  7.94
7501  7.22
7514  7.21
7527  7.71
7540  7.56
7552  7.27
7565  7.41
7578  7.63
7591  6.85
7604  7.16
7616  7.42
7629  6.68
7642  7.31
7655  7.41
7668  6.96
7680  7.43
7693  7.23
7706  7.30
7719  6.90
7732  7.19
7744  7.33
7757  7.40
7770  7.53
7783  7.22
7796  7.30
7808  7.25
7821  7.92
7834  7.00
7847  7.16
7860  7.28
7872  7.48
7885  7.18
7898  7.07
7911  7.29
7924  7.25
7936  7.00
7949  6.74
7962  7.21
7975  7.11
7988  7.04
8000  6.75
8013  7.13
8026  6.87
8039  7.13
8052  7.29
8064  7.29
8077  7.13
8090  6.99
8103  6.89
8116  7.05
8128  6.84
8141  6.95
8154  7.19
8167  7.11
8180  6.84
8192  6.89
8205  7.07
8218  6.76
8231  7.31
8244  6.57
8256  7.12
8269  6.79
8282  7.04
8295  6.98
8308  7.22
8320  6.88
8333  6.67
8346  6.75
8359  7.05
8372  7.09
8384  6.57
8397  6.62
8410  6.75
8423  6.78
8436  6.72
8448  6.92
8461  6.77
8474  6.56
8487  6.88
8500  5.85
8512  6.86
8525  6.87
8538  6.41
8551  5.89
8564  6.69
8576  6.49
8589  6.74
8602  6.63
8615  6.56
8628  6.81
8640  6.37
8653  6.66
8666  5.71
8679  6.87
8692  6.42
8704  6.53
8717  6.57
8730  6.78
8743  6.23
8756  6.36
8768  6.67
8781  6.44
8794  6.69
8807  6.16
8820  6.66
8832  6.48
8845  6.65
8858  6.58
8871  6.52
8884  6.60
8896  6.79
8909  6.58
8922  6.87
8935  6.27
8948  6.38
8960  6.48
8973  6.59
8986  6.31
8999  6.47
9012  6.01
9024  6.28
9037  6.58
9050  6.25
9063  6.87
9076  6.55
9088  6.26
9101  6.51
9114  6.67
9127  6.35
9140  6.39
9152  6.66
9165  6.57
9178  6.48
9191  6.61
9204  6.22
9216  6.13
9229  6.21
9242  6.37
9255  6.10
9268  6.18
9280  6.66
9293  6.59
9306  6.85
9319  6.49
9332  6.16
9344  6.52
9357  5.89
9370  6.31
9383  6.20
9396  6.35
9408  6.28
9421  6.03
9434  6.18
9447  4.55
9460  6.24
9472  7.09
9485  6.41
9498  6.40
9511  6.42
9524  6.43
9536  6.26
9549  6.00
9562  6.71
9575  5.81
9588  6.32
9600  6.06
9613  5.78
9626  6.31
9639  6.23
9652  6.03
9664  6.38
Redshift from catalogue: 0.000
